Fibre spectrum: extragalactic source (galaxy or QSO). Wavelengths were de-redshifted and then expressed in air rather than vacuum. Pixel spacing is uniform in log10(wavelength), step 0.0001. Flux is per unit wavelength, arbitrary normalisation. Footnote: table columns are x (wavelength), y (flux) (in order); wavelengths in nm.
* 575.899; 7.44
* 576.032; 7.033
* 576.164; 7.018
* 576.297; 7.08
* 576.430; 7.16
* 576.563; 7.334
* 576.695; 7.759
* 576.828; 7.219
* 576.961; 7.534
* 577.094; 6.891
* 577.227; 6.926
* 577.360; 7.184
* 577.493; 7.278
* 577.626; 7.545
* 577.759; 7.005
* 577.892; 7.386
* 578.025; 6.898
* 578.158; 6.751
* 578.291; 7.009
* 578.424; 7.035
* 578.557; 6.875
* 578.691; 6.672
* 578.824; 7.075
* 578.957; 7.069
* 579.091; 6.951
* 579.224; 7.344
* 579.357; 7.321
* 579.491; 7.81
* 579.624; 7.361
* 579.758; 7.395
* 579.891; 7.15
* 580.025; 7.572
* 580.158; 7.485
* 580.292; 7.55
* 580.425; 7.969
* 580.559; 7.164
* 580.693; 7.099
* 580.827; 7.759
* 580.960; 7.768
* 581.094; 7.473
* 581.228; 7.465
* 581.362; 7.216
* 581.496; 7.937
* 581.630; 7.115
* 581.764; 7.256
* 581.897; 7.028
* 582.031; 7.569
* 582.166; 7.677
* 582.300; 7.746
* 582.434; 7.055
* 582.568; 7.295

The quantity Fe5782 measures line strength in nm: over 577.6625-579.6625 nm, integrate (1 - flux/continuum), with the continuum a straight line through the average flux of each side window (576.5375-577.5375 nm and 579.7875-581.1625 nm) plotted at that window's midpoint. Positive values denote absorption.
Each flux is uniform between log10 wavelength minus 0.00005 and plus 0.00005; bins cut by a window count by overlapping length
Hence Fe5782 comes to 0.072 nm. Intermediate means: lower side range 7.26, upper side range 7.5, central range 7.11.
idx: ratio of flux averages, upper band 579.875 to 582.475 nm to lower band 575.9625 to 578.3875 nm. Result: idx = 1.04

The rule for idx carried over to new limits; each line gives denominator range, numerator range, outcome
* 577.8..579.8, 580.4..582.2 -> 1.04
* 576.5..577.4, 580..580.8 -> 1.03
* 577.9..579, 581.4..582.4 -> 1.07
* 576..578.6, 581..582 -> 1.03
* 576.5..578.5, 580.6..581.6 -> 1.04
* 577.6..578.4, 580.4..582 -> 1.05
